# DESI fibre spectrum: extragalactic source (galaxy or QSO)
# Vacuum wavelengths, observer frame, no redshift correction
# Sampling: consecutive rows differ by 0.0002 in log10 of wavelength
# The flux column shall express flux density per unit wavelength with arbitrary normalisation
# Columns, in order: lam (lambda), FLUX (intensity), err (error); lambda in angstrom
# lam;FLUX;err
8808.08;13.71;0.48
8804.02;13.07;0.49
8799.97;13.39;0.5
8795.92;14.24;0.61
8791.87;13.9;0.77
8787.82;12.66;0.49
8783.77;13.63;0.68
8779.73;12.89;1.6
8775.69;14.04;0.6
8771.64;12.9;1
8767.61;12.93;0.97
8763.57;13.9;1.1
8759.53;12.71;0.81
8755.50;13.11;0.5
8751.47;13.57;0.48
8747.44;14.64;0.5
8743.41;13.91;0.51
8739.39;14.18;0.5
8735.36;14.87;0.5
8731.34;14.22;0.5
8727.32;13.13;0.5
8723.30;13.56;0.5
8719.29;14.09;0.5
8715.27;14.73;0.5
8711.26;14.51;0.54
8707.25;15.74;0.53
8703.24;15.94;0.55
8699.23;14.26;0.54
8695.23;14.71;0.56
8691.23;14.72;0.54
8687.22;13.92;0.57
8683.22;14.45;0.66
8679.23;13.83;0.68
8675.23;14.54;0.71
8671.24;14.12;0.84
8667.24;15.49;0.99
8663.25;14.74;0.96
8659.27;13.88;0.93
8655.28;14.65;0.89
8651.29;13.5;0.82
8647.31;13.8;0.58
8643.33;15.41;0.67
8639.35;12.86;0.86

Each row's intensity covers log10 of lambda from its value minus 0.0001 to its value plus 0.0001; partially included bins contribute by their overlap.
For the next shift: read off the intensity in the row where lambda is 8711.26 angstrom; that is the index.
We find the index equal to 14.51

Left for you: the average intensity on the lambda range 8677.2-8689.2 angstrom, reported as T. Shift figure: 14.1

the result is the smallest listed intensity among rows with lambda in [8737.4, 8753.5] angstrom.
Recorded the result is 13.57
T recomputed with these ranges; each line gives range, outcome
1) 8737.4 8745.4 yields 14.1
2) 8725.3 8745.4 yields 14.1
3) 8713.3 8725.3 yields 14.1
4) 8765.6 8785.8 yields 13.3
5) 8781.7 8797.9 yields 13.6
